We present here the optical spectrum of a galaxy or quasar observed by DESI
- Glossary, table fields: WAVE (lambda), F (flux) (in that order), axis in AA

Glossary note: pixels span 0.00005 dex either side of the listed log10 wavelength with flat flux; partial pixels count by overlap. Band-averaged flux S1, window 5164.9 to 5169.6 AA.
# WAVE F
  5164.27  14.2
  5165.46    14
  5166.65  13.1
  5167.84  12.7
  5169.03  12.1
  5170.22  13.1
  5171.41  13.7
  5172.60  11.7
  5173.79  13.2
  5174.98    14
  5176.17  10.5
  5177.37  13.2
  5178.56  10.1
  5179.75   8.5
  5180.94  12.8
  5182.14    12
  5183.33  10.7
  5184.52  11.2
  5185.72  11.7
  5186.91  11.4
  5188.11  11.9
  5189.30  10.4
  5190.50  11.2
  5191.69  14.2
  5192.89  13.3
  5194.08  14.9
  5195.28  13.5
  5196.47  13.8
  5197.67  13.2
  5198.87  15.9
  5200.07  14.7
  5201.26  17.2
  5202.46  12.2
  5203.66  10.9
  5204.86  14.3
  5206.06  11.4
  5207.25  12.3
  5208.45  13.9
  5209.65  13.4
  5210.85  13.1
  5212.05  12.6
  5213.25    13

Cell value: 13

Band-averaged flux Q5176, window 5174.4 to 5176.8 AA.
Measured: 12.2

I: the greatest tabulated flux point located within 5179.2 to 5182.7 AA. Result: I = 12.8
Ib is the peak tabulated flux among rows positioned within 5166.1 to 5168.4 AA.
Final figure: 13.1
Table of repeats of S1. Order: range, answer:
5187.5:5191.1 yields 11.2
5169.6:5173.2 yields 12.8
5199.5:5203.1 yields 14.7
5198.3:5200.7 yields 15.4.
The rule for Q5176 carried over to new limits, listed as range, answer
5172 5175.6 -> 13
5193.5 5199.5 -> 14.2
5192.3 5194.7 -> 14.1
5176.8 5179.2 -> 11.6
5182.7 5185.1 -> 11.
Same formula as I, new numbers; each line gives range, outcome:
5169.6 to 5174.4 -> 13.7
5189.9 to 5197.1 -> 14.9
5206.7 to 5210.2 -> 13.9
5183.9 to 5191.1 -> 11.9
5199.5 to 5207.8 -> 17.2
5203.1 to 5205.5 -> 14.3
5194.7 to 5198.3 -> 13.8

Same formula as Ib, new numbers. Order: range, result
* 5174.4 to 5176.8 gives 14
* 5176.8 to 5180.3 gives 13.2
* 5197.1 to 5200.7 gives 15.9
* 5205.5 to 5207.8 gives 12.3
